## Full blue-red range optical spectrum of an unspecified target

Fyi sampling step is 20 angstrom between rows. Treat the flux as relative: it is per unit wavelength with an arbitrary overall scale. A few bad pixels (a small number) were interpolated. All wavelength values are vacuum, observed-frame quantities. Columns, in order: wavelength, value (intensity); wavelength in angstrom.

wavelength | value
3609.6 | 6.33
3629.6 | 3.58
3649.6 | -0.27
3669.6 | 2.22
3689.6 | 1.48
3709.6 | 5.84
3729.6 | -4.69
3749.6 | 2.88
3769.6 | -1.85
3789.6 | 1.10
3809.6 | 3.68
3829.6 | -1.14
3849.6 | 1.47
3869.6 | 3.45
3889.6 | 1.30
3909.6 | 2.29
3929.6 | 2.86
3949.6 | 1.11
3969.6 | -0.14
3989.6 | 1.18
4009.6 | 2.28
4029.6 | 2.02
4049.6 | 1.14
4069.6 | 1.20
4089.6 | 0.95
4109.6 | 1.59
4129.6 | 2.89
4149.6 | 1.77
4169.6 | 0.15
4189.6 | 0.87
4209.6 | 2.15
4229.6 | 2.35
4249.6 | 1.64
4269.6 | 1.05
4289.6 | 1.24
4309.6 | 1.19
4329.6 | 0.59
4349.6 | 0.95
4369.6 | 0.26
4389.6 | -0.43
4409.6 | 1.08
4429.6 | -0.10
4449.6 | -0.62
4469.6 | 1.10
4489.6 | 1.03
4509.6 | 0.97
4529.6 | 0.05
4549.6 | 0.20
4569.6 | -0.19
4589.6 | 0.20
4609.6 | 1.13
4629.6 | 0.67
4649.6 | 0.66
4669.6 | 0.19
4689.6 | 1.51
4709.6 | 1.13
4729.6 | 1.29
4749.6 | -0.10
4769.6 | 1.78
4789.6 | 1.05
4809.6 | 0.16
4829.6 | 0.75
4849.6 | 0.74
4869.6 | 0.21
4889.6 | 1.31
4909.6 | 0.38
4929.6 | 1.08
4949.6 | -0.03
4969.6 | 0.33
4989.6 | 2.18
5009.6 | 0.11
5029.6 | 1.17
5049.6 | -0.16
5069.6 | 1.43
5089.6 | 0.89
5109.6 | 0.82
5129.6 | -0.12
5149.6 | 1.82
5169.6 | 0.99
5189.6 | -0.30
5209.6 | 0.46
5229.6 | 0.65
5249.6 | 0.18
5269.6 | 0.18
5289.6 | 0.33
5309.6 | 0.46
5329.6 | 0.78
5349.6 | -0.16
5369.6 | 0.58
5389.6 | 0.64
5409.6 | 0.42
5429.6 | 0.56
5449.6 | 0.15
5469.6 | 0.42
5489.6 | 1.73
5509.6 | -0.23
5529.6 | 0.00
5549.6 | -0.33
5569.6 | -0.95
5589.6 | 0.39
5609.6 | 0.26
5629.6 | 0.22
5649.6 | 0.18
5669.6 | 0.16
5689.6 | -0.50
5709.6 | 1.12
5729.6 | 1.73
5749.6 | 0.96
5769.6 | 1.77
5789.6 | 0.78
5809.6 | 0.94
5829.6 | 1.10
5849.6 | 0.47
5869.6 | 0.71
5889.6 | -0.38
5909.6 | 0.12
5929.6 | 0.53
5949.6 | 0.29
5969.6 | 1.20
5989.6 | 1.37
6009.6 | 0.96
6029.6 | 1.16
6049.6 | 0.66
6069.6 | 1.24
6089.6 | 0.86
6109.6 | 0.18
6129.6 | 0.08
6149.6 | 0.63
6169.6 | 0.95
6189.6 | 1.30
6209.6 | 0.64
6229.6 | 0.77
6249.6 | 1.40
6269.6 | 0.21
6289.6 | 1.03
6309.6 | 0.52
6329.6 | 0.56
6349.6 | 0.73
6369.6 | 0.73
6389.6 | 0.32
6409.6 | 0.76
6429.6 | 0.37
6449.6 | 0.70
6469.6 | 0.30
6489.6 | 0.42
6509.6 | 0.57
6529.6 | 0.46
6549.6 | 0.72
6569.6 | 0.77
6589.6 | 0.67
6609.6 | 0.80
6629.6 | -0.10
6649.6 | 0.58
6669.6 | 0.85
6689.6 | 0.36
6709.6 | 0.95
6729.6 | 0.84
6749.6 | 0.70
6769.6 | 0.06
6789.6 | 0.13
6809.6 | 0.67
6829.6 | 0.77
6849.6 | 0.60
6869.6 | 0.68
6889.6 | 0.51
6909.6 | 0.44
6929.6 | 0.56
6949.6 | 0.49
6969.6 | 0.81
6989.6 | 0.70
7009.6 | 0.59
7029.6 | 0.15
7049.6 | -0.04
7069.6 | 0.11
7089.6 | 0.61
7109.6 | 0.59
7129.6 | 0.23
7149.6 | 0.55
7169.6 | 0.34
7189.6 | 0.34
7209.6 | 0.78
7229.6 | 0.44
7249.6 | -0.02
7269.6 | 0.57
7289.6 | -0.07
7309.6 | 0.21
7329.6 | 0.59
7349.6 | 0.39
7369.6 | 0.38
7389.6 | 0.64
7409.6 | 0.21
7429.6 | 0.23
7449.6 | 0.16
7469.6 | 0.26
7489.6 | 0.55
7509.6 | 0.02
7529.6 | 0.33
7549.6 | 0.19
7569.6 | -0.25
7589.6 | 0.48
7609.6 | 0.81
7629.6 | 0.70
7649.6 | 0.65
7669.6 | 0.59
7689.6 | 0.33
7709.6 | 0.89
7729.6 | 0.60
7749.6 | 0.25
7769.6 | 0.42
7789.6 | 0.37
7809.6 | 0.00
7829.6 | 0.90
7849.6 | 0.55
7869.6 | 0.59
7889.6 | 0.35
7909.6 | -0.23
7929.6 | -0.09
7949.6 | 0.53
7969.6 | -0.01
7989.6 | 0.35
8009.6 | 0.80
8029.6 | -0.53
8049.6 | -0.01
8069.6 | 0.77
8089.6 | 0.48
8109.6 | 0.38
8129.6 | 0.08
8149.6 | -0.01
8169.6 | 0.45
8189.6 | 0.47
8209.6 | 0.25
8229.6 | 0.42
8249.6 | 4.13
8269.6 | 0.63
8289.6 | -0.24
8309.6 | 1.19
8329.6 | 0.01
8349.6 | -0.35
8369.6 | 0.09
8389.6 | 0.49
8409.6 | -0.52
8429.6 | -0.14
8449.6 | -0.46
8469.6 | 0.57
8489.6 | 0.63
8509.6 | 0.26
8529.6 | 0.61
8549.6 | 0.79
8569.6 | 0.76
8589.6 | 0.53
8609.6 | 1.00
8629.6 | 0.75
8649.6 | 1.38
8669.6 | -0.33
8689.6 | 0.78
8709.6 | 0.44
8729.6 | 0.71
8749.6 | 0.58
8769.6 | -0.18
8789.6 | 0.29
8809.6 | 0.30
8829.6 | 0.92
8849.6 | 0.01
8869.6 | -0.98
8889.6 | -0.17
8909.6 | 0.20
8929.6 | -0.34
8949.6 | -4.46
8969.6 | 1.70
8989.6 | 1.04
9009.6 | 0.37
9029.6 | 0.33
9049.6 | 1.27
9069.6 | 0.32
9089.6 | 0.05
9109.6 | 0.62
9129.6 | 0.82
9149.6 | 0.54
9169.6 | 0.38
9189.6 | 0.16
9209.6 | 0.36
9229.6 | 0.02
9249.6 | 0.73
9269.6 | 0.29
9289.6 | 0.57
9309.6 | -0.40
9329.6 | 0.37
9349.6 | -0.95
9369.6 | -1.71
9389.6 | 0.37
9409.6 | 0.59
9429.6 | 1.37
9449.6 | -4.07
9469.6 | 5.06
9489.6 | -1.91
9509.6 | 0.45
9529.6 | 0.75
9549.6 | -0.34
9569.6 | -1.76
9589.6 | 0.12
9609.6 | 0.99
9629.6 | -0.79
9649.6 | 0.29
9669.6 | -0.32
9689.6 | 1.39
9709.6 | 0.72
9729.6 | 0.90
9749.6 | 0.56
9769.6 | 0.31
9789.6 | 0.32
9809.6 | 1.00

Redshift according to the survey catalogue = 1.21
